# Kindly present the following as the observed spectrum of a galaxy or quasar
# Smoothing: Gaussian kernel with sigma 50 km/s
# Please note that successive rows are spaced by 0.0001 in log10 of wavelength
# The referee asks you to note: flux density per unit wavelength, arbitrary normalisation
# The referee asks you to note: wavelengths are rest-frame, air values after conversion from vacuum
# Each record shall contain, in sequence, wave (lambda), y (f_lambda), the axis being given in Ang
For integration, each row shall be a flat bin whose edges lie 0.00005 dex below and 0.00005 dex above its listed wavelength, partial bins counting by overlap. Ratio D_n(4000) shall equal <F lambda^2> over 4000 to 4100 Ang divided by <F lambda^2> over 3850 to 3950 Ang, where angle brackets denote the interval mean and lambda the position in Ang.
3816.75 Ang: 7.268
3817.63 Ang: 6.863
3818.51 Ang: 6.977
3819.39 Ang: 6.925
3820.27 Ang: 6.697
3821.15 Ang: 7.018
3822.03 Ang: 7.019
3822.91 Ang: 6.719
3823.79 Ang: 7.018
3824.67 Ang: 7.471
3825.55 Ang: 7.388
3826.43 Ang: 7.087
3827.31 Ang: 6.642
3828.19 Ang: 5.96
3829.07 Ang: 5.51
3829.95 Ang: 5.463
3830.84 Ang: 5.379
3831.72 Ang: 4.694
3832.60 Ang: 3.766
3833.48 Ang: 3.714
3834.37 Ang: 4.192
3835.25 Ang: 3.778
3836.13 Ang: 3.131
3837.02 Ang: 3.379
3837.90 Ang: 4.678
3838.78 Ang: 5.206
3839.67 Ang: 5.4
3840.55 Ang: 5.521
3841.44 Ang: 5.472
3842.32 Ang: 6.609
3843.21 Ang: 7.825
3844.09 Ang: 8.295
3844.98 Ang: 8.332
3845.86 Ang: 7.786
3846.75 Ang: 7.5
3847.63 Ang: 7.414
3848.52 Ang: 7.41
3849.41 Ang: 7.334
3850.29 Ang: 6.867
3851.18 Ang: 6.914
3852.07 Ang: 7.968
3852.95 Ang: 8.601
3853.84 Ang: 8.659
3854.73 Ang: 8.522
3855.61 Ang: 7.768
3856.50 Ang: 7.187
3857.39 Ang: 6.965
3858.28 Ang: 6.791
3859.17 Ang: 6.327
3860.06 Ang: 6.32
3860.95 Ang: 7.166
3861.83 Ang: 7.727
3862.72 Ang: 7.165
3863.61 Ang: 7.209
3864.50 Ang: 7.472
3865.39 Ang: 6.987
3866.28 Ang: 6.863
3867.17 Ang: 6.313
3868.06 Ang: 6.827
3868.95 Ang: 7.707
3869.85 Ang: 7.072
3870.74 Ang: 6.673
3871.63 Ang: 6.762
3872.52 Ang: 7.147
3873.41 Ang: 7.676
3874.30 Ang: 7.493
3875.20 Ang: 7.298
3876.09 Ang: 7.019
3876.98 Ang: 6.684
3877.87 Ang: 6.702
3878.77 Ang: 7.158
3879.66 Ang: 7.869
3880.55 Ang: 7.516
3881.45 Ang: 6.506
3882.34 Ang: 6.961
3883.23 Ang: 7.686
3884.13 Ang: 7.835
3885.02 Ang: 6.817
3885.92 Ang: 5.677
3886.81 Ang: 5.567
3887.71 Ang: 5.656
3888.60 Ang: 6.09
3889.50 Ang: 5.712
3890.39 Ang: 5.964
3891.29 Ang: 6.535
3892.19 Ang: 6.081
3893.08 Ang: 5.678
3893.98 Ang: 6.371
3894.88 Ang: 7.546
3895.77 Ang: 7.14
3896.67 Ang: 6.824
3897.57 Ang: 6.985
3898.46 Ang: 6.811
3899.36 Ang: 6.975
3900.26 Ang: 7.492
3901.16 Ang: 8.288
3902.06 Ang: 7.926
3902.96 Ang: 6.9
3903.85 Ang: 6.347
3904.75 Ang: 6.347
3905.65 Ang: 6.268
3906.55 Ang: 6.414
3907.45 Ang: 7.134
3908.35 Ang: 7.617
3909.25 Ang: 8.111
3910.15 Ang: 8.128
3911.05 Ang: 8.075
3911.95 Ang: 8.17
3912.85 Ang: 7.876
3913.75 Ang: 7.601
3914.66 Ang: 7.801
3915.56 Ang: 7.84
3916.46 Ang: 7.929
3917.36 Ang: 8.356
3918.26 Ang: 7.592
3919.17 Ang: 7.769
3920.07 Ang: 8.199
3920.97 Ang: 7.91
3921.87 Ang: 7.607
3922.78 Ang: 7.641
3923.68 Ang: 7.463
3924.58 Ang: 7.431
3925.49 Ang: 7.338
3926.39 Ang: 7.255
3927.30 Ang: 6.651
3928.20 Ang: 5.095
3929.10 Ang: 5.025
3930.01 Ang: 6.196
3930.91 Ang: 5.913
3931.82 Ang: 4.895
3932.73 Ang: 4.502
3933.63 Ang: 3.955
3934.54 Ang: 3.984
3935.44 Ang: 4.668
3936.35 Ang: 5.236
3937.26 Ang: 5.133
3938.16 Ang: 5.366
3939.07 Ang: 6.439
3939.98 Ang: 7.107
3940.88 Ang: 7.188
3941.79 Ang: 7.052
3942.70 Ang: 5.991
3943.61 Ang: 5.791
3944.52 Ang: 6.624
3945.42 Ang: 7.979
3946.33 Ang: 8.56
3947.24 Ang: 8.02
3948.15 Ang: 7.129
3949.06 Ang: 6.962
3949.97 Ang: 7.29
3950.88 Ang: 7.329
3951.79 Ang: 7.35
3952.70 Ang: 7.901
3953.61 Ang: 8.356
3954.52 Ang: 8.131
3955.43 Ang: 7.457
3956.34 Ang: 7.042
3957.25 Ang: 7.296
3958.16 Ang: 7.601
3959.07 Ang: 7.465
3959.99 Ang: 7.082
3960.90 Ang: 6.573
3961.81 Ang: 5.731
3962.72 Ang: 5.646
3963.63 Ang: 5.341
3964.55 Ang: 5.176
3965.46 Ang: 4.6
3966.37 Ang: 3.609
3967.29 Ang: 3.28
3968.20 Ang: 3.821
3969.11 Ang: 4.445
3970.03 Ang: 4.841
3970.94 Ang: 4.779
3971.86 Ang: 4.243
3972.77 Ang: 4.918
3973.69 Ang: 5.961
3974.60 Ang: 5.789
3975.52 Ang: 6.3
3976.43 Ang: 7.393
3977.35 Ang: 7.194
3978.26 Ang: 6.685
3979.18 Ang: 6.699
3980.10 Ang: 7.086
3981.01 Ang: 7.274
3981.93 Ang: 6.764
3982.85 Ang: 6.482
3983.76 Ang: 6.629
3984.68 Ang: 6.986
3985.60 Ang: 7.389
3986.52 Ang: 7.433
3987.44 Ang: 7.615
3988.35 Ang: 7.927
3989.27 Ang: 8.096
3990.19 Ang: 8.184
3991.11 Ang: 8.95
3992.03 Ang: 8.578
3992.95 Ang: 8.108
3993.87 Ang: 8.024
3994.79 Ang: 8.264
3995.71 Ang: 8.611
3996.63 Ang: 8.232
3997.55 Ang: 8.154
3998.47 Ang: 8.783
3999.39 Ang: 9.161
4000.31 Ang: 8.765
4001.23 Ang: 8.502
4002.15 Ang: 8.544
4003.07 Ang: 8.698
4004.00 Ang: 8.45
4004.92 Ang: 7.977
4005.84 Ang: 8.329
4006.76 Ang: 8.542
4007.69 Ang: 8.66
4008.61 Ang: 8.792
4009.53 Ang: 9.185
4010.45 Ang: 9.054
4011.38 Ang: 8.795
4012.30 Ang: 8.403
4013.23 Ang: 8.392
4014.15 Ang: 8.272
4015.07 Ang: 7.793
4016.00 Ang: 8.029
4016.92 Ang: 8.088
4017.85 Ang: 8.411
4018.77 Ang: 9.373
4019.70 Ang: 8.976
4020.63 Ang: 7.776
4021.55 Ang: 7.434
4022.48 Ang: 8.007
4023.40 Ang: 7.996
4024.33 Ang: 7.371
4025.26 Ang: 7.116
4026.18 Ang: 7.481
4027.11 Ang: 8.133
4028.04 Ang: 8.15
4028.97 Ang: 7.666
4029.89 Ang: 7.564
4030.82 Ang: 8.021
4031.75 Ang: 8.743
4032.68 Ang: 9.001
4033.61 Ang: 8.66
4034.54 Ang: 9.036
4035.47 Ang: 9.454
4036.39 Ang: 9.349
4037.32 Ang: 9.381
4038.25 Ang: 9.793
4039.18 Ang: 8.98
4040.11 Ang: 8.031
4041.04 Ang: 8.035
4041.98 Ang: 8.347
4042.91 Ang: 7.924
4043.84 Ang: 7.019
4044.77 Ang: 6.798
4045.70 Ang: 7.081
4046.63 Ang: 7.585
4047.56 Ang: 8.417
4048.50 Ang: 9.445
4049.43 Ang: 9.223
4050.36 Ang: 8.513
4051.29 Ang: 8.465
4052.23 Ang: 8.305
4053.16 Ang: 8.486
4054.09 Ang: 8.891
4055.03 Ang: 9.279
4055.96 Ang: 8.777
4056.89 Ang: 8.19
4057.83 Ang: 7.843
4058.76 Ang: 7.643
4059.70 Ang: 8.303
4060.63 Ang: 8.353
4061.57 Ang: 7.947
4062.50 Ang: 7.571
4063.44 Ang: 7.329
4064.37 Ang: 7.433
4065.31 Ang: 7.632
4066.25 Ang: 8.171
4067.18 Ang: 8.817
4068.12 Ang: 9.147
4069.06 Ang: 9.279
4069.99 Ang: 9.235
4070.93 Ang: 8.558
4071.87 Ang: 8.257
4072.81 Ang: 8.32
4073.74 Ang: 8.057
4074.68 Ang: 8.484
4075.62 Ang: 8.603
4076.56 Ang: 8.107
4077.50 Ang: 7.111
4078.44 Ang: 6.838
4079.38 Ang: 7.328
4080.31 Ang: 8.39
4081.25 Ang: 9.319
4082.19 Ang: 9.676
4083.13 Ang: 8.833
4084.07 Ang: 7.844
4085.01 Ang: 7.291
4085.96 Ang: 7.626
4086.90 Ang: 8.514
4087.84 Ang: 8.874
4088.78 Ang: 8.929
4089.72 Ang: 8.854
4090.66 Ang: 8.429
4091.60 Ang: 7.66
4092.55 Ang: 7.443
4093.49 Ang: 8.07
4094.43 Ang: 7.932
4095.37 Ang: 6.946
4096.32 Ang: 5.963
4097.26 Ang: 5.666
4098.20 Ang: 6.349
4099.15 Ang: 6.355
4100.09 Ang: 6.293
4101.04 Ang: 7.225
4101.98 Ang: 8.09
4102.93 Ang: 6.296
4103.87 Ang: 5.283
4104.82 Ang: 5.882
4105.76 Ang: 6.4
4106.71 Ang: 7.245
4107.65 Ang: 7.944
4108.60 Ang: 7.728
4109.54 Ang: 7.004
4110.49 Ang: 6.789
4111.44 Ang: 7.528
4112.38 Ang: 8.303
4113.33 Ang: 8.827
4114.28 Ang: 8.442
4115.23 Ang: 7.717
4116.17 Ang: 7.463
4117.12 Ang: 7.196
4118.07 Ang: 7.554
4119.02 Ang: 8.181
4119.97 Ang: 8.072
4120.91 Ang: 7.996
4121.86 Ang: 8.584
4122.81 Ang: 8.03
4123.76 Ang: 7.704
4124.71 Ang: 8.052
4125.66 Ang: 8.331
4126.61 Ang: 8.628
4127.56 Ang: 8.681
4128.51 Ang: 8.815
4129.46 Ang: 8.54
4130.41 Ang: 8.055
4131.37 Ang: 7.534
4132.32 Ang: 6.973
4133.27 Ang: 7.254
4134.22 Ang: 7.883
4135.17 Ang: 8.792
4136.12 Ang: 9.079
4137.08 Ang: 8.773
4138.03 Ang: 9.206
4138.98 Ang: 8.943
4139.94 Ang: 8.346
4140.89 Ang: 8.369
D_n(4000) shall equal 1.3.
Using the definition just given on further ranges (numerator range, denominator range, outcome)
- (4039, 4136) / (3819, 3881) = 1.34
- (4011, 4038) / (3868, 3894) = 1.32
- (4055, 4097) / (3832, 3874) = 1.37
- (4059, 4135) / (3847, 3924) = 1.21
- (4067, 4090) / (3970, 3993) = 1.28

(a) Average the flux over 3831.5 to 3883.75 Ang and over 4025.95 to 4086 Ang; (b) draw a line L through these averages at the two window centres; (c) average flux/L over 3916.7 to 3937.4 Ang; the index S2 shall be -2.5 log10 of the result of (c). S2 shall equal 0.14 mag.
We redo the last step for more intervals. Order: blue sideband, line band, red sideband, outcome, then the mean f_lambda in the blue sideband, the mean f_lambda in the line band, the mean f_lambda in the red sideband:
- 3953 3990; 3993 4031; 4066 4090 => -0.17 mag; 6.35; 8.29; 8.4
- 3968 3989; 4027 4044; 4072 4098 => -0.18 mag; 6.34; 8.52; 7.96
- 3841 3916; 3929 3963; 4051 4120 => 0.13 mag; 7.13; 6.55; 7.85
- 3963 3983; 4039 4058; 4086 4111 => -0.25 mag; 5.56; 8.26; 7.24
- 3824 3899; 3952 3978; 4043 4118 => 0.20 mag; 6.63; 6.02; 7.86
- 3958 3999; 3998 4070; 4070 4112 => -0.18 mag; 6.64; 8.36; 7.62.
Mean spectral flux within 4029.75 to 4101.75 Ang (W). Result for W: 8.15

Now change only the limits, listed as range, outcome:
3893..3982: 6.64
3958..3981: 5.7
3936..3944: 6.16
